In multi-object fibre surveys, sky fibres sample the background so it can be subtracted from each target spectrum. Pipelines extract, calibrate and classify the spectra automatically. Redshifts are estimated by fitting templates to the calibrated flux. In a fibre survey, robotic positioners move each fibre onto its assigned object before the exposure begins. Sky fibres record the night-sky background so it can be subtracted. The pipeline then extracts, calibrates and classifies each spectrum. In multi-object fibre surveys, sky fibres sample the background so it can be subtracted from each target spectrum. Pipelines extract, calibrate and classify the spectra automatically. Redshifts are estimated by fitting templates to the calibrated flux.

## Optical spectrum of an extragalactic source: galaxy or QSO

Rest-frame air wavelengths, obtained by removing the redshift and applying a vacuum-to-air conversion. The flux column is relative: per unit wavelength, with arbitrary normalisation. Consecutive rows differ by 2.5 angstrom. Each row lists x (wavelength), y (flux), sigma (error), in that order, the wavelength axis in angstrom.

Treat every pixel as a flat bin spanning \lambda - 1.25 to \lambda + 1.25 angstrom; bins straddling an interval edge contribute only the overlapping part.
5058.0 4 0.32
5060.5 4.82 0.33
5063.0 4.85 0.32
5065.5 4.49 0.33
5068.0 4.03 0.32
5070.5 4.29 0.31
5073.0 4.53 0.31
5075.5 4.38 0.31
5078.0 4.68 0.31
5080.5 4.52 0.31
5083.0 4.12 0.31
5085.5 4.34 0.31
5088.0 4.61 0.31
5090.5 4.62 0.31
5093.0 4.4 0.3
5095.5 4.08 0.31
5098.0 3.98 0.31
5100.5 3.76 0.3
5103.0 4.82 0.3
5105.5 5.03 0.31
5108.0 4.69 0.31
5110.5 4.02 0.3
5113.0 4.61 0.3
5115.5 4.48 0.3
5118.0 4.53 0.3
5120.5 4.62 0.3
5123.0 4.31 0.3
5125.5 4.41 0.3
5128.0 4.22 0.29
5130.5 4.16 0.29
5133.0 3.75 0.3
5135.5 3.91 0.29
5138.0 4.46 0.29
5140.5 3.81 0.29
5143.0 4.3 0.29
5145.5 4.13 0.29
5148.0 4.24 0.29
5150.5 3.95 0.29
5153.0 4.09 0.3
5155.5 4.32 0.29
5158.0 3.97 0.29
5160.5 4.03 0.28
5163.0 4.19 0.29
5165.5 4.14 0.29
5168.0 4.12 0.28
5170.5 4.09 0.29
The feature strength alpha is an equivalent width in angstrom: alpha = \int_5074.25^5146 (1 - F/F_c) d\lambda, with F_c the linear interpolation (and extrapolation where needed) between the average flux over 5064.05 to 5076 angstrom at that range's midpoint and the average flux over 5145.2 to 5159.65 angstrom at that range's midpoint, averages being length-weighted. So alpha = -1.7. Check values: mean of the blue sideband 4.35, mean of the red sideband 4.11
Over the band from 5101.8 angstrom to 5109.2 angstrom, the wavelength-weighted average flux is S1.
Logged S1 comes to 4.85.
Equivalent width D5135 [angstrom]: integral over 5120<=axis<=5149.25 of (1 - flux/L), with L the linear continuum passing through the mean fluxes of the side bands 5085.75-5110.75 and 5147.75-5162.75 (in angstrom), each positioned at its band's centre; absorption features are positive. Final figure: 0.2 angstrom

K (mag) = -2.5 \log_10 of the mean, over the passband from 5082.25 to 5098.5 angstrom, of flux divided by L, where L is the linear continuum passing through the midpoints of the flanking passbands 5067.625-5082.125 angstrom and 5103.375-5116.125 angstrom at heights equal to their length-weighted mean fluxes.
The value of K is 0.04 mag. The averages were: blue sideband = 4.42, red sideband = 4.59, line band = 4.33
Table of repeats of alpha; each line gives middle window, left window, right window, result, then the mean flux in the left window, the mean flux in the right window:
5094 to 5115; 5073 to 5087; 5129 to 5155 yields -0.4 angstrom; 4.42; 4.09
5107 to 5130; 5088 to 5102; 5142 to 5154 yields -1.3 angstrom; 4.22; 4.14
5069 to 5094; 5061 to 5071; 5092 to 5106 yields -0.3 angstrom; 4.45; 4.31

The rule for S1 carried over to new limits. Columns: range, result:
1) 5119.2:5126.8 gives 4.45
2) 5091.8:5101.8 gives 4.06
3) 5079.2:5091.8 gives 4.44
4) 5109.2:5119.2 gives 4.41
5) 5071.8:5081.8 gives 4.53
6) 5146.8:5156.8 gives 4.15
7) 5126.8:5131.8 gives 4.19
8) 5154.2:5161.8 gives 4.11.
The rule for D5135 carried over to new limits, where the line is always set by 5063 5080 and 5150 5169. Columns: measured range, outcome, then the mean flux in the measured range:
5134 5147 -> 0.2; 4.12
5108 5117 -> -0.3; 4.42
